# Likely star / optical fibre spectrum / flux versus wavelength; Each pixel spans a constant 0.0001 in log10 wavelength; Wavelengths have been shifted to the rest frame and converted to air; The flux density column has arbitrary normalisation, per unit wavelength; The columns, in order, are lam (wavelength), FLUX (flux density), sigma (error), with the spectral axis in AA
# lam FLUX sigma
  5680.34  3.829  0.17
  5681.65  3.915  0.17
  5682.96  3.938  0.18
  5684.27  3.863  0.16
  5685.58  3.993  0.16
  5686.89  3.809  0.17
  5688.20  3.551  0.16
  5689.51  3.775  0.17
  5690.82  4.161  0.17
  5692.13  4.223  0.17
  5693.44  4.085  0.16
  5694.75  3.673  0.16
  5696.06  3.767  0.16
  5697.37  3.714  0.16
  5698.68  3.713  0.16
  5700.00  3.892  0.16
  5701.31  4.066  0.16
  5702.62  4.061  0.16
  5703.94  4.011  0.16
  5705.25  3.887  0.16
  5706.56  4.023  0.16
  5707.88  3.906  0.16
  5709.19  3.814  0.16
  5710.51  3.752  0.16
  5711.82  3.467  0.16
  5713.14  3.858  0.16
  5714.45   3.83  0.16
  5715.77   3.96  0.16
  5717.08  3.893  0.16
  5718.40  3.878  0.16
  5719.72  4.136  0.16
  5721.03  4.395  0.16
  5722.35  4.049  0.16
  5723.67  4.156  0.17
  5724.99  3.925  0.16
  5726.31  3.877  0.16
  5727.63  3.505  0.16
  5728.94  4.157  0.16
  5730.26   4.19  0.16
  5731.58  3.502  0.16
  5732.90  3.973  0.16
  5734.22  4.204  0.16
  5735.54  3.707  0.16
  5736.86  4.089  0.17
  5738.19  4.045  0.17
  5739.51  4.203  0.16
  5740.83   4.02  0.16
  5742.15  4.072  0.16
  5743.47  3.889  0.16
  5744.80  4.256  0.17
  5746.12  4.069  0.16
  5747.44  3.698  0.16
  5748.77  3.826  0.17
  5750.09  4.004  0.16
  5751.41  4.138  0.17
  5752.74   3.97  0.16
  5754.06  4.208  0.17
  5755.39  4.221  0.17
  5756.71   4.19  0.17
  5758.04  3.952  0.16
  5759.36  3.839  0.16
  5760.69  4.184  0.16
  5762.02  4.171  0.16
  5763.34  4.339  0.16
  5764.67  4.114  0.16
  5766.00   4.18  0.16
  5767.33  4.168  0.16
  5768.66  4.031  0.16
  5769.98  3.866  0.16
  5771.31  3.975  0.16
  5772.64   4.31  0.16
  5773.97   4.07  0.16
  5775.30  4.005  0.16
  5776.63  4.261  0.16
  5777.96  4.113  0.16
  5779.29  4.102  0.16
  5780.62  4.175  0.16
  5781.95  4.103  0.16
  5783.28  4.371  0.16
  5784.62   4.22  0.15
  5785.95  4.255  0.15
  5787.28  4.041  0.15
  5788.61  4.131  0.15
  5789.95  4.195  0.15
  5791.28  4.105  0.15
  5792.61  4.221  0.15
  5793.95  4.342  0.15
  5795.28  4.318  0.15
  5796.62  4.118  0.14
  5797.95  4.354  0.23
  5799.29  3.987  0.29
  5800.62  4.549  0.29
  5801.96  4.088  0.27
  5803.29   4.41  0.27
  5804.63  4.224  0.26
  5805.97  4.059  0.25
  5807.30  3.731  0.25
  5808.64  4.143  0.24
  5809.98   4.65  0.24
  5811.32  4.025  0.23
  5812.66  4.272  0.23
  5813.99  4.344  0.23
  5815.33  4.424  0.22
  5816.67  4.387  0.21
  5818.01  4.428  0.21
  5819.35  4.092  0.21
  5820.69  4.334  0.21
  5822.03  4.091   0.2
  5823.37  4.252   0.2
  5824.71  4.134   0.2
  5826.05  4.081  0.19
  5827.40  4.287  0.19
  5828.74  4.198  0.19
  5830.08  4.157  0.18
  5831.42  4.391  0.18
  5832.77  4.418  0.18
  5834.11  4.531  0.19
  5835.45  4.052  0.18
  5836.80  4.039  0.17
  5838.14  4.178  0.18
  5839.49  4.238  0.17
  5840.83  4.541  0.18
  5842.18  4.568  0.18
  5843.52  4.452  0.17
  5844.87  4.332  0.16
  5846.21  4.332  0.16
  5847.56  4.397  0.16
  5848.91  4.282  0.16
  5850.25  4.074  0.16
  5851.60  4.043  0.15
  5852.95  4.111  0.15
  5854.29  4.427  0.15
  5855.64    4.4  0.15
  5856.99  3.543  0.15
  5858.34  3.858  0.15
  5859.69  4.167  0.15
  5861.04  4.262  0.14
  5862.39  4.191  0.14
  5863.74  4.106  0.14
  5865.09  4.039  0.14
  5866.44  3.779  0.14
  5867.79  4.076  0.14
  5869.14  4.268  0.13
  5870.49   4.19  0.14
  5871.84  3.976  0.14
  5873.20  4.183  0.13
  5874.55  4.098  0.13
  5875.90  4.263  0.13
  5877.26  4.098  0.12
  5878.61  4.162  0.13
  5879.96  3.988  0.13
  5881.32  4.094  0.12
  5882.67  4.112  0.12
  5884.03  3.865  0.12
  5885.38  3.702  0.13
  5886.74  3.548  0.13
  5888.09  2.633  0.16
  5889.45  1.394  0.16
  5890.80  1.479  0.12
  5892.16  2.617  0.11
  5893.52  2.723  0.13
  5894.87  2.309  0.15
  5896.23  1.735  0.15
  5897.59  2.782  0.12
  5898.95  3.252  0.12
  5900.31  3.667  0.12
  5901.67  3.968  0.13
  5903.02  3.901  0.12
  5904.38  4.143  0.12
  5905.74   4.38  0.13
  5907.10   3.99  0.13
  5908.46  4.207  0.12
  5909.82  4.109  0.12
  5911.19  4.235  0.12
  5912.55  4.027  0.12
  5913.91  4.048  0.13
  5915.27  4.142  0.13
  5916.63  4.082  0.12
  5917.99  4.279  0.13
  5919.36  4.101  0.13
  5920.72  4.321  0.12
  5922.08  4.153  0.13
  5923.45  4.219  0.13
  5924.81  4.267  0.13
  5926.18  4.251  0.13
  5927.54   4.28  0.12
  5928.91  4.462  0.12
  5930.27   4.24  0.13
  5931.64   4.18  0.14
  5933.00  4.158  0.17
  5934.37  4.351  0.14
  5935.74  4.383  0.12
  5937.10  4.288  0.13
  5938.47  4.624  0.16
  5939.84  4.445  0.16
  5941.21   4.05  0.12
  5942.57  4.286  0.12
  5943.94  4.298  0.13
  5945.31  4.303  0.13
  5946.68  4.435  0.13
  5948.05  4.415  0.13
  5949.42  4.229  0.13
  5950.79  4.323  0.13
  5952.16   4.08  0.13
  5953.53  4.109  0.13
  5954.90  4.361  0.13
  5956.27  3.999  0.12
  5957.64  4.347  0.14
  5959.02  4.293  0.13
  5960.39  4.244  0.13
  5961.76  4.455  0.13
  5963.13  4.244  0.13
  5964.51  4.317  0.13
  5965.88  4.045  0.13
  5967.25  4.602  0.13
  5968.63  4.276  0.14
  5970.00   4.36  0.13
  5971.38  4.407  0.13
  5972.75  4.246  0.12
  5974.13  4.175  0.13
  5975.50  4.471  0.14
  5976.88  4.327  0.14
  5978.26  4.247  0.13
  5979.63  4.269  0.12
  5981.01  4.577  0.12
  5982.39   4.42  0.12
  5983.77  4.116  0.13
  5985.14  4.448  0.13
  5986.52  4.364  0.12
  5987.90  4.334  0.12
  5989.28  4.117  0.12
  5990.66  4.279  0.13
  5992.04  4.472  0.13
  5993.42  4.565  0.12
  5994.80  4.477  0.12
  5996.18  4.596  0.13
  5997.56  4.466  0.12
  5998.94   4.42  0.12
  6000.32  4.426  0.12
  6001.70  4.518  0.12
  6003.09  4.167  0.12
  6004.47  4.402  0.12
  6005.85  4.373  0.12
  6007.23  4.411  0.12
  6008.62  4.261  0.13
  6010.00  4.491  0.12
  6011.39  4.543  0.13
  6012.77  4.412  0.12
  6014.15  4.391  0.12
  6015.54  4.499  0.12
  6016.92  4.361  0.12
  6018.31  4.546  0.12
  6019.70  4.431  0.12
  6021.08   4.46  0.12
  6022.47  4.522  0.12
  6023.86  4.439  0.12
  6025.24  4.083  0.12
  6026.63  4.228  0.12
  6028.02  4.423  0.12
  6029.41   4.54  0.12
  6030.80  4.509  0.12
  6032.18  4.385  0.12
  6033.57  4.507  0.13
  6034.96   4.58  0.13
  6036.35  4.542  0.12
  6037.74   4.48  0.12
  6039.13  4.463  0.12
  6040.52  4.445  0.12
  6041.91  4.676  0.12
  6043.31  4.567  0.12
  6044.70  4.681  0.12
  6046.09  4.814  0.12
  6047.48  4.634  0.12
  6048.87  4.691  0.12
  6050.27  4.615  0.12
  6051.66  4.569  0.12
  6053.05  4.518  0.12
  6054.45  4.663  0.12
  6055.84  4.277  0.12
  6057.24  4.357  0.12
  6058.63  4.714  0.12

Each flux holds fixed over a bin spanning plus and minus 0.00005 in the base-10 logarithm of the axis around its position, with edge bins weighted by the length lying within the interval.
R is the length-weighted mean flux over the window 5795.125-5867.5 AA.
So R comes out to 4.22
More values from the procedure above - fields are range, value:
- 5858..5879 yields 4.11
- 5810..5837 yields 4.26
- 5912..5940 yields 4.25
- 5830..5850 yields 4.33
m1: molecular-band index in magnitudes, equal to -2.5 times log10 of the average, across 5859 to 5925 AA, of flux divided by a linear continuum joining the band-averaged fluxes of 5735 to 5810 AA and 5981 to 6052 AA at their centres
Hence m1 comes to 0.142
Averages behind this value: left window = 4.12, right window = 4.46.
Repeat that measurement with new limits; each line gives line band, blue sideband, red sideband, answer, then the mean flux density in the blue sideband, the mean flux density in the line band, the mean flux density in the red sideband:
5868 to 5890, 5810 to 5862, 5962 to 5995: 0.126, 4.25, 3.8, 4.34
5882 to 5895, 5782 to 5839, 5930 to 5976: 0.434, 4.23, 2.86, 4.3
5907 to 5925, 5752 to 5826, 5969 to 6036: 0.039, 4.18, 4.16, 4.4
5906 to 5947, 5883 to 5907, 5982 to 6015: -0.211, 3.1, 4.24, 4.4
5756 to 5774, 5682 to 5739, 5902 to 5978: -0.028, 3.92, 4.1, 4.25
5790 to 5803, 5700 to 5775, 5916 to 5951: -0.039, 4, 4.24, 4.29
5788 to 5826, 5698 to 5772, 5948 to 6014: -0.035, 3.99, 4.23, 4.34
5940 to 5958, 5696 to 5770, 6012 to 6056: 0.026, 3.99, 4.25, 4.5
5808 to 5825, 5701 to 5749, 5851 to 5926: -0.110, 3.96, 4.28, 3.8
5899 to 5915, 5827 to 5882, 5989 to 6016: 0.062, 4.19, 4.03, 4.42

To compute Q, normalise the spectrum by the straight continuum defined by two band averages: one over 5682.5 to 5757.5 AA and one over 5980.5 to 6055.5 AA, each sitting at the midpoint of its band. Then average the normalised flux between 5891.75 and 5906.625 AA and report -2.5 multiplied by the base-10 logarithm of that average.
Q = 0.29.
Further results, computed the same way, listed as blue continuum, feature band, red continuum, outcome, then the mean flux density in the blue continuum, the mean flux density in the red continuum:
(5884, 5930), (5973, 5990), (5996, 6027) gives -0.03 mag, 3.63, 4.41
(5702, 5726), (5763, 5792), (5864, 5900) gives -0.11 mag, 3.94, 3.45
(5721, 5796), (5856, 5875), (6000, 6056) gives 0.05 mag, 4.08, 4.48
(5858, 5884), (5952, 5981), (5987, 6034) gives 0.01 mag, 4.1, 4.41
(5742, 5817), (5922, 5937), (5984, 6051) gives 0.02 mag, 4.15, 4.46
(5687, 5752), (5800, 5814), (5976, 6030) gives -0.04 mag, 3.94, 4.39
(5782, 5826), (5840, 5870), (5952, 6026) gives 0.02 mag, 4.22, 4.36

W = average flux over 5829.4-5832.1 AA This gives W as 4.27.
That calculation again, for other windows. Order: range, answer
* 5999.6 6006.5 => 4.38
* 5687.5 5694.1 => 3.96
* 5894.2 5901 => 2.75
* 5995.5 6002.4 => 4.48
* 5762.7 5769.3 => 4.16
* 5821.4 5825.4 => 4.16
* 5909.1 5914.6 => 4.1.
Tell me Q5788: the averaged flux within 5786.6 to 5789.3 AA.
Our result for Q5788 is 4.08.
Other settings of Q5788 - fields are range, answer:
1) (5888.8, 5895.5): 2.11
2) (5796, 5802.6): 4.22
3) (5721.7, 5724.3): 4.1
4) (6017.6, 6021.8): 4.47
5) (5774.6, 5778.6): 4.13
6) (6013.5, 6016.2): 4.44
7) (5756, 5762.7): 4.07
